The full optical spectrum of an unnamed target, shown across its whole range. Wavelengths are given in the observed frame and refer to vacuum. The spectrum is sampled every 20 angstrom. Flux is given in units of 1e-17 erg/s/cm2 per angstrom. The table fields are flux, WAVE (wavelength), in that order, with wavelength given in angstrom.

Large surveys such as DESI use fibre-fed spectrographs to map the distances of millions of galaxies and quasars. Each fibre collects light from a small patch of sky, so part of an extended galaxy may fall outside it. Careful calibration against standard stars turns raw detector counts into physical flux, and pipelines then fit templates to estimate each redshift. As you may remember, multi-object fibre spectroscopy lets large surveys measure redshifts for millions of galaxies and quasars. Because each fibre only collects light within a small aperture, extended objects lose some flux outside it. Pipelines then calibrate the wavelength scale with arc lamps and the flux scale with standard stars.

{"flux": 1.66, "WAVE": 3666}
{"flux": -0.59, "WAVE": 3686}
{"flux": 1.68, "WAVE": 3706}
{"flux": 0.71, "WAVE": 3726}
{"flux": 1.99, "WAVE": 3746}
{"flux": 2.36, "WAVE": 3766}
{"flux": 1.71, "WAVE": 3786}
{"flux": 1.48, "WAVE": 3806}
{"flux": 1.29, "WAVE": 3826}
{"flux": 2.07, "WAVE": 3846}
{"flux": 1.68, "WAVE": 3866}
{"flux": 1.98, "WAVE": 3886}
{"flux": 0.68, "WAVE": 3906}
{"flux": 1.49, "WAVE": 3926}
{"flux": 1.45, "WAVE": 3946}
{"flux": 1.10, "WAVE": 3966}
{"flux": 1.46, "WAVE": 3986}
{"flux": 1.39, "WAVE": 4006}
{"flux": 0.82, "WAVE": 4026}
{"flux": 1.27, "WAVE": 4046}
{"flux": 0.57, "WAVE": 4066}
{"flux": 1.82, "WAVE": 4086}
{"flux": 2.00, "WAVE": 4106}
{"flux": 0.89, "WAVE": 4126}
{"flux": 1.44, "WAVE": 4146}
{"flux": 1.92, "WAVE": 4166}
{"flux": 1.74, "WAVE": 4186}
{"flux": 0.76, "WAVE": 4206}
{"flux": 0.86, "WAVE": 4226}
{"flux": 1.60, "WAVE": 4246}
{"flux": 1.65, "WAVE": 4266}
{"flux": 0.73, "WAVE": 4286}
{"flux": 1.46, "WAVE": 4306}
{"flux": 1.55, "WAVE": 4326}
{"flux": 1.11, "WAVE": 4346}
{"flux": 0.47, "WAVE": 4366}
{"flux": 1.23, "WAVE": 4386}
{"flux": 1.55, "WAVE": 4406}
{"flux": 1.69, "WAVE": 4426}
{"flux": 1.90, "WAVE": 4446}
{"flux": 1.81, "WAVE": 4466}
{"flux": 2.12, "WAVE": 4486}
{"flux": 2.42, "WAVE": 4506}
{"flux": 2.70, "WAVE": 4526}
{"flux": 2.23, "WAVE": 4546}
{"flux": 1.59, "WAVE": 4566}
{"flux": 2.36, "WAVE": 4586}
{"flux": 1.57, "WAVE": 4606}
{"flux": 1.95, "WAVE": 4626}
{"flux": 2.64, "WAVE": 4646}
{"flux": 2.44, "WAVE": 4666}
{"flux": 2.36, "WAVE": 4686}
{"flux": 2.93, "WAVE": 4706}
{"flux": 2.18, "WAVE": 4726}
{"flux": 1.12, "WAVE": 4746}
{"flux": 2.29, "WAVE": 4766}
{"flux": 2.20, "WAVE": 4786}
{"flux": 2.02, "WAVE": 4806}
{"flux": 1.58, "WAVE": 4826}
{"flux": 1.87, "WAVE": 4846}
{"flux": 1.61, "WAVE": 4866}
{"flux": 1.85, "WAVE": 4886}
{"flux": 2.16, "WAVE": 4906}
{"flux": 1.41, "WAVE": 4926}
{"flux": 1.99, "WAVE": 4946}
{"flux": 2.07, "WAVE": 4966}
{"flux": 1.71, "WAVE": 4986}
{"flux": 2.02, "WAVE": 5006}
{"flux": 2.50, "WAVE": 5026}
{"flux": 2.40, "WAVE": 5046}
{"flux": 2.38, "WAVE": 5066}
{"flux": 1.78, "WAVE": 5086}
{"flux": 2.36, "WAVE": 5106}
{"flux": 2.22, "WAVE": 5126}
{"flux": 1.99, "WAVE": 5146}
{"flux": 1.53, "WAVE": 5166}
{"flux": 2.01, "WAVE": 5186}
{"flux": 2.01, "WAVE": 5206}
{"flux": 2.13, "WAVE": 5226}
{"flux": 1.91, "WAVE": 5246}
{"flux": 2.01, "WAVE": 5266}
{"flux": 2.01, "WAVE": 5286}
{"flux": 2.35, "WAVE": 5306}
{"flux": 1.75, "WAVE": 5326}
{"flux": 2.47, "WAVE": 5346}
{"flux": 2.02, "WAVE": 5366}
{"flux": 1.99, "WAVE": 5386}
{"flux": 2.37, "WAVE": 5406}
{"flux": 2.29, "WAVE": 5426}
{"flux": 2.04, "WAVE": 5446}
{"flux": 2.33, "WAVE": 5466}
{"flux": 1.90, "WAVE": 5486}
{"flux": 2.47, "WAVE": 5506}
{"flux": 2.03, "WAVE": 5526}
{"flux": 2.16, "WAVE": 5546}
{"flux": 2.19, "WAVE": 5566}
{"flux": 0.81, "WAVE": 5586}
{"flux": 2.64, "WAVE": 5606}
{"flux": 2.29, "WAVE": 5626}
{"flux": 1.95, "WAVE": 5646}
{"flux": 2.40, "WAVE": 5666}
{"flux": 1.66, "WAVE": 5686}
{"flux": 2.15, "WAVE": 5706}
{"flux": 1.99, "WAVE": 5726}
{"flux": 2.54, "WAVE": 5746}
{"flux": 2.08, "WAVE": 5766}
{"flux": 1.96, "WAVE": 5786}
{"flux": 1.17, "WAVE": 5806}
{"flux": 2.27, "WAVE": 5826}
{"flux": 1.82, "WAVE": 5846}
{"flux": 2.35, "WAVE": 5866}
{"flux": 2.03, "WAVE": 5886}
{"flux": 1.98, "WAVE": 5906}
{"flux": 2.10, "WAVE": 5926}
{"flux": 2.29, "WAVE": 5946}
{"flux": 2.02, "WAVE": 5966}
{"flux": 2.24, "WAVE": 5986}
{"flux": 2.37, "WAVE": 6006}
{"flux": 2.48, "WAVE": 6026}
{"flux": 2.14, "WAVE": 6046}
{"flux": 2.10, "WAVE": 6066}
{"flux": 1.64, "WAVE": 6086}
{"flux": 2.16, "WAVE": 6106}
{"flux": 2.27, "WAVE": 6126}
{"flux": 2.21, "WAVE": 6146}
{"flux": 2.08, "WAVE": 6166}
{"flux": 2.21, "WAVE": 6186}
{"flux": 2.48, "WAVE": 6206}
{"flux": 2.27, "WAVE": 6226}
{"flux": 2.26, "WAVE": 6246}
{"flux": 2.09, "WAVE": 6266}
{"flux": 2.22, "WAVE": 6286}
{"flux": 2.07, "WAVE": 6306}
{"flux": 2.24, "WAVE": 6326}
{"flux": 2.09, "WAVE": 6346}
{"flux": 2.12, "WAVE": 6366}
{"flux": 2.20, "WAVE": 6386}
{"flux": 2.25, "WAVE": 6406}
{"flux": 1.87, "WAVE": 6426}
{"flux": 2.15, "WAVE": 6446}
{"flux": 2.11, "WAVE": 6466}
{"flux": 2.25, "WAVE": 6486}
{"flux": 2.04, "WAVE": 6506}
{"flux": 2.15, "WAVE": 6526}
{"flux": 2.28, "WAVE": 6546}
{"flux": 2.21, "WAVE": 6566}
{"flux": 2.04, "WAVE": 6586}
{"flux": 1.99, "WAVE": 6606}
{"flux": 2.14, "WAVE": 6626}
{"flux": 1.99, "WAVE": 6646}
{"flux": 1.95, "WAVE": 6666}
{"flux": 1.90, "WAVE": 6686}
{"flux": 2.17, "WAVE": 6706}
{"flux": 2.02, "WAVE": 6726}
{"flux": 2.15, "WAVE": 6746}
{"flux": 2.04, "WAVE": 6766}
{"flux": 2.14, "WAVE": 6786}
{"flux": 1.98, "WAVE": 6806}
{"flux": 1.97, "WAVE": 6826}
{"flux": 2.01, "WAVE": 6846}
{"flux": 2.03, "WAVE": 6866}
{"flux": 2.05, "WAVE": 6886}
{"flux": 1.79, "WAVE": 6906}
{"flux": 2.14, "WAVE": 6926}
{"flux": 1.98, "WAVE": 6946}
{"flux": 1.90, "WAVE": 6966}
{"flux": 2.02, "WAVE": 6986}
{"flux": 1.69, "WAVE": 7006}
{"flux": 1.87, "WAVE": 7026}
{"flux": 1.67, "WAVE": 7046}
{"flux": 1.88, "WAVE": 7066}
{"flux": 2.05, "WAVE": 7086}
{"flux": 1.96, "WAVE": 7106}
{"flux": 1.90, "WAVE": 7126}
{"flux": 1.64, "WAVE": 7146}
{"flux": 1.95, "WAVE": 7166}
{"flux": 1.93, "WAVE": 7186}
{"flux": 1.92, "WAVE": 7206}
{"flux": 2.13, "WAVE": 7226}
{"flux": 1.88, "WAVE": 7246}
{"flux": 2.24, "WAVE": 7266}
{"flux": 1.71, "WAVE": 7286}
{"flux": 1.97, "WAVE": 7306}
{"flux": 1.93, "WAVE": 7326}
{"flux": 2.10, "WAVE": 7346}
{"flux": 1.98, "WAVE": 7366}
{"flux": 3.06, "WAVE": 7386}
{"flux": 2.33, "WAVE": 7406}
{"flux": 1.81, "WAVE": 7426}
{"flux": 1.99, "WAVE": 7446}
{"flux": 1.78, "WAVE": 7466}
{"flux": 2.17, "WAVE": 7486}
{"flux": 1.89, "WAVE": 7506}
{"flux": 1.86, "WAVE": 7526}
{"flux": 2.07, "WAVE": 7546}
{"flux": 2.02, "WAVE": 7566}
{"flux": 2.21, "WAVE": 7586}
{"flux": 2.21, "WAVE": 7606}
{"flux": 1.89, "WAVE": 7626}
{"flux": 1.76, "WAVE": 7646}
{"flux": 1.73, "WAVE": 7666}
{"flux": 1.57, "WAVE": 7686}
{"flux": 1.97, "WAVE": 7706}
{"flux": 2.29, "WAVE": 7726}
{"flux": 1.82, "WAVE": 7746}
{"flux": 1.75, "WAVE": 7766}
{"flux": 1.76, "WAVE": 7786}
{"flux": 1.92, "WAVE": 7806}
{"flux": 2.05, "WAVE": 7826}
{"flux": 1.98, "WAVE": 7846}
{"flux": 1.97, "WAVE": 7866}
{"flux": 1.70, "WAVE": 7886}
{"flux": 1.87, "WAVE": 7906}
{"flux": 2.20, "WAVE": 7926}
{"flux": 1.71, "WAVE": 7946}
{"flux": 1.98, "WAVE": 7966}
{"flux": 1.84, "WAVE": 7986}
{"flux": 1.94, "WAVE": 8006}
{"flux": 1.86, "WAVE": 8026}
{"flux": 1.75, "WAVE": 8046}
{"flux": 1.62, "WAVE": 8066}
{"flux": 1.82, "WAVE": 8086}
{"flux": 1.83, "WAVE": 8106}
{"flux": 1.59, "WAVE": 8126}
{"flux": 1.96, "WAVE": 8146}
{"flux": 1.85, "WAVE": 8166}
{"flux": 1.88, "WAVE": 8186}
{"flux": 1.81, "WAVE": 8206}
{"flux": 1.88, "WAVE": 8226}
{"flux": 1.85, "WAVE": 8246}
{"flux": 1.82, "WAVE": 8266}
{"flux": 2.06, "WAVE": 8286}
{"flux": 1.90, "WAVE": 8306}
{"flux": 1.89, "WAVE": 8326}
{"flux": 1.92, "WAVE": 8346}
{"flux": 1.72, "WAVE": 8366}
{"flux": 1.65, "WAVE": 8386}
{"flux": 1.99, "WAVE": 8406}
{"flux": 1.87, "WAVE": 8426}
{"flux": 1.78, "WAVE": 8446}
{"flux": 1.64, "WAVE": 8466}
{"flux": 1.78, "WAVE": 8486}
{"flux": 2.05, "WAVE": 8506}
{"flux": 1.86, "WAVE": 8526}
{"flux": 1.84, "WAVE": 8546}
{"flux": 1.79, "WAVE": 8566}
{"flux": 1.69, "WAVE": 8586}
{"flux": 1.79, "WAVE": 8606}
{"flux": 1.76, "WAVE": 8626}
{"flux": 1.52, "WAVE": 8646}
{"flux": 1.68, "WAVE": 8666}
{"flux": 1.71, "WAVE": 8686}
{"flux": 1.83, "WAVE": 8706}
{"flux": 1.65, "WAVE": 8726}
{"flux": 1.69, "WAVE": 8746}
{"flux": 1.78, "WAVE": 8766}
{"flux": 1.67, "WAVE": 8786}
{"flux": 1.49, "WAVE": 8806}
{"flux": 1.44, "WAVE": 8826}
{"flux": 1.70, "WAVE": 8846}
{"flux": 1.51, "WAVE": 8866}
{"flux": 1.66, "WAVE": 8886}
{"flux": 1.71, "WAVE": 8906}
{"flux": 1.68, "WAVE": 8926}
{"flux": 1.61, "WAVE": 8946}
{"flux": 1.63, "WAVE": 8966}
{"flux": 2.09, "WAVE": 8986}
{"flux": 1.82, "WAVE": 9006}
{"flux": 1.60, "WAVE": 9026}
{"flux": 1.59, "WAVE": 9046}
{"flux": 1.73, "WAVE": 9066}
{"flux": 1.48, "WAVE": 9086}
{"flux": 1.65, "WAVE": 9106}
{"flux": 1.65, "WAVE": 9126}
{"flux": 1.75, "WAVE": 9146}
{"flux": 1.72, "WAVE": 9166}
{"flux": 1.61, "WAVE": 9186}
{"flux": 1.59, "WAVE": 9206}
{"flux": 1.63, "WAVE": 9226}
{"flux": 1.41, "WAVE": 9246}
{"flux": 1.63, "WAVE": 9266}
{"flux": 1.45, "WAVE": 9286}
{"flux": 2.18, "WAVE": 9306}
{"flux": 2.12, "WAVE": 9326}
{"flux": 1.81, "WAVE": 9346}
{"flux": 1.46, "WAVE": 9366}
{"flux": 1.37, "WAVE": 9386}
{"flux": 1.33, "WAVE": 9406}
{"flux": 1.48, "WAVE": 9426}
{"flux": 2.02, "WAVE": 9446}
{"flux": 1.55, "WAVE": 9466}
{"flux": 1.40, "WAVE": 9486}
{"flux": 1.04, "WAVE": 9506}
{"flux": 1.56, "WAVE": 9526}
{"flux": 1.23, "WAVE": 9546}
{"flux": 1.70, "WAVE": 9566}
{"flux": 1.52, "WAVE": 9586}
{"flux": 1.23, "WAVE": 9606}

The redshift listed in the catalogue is 0.12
